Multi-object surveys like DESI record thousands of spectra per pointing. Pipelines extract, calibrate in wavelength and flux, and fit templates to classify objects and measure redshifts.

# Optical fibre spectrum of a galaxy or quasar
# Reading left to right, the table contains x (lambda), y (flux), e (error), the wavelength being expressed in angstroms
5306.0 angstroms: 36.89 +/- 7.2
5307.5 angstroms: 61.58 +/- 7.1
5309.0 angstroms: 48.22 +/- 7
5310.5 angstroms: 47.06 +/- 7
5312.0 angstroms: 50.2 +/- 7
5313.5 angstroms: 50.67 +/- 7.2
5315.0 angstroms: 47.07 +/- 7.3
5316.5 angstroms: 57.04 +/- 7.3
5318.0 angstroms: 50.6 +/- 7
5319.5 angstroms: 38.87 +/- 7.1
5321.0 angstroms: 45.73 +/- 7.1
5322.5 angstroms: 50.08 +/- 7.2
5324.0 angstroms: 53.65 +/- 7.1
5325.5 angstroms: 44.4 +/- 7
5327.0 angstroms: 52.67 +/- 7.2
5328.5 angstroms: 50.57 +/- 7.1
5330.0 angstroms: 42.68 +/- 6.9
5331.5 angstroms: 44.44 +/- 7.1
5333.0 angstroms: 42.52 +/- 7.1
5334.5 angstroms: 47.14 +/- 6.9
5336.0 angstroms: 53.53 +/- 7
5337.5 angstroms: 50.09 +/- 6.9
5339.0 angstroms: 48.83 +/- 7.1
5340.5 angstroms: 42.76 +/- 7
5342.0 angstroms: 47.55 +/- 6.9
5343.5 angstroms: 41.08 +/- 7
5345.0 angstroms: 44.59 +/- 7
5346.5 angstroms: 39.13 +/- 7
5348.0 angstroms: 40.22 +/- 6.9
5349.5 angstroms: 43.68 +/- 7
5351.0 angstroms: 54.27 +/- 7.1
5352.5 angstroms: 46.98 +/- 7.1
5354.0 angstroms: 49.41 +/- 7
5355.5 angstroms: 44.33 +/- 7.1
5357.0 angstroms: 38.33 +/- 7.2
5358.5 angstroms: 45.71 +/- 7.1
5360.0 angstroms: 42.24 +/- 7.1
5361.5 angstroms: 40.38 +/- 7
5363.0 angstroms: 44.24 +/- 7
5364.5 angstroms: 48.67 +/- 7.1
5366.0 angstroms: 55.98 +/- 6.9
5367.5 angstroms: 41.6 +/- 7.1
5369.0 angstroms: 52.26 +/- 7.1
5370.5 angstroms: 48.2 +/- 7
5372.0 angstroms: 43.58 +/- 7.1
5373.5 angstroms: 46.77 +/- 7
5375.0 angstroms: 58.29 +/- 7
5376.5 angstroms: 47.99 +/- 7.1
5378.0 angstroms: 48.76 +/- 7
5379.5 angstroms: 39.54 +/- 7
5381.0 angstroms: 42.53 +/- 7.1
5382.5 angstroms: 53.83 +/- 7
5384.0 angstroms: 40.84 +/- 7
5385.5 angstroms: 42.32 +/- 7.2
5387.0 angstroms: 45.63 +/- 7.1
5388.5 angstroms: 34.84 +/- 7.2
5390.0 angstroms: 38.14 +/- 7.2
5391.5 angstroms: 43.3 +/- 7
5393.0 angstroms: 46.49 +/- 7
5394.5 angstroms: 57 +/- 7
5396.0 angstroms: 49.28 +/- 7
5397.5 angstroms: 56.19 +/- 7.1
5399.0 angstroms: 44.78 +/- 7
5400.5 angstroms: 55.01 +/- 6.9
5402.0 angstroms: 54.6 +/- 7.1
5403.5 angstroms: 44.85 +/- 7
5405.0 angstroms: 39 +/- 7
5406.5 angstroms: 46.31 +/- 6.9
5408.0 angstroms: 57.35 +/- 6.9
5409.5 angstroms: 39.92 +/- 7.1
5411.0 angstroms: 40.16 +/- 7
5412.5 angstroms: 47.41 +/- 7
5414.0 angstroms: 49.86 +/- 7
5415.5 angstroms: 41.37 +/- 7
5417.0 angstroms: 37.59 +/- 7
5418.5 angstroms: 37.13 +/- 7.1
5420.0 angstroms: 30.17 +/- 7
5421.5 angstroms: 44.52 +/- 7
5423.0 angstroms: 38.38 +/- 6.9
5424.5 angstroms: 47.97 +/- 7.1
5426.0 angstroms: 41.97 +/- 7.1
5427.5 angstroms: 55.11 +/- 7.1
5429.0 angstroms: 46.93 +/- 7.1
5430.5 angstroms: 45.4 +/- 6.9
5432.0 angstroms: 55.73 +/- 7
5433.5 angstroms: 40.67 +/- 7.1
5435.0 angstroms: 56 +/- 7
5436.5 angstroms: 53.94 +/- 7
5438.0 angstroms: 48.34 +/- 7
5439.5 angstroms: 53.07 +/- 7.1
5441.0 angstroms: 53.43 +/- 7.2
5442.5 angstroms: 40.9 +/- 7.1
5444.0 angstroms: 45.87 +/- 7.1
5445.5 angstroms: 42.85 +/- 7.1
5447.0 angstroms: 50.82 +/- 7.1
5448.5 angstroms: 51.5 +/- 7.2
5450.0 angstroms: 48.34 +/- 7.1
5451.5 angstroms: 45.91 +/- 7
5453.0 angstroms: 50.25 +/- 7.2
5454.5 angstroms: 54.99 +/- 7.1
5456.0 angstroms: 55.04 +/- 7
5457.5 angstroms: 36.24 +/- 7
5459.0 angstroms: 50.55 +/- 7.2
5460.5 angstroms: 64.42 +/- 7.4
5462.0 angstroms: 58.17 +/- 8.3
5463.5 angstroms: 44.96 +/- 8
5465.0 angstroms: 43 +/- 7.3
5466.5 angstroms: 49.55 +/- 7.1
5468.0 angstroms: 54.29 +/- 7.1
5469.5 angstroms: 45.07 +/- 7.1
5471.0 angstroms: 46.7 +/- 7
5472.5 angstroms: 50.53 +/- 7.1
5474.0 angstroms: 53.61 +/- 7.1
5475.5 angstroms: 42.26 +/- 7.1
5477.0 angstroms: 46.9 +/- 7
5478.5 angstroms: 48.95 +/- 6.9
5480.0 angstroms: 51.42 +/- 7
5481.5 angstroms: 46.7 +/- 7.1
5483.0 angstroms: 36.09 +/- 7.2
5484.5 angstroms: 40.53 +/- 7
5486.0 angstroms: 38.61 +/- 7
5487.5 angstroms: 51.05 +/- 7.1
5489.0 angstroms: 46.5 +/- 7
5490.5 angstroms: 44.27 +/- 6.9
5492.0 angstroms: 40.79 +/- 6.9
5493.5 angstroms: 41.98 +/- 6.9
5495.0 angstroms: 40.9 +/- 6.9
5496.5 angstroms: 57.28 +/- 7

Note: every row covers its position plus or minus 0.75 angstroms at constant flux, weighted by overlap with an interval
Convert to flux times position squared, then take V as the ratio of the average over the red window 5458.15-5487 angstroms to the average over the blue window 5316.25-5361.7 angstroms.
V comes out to 1.09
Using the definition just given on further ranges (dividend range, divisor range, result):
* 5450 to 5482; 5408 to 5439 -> 1.11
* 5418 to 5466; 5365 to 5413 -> 1.04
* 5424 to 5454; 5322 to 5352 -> 1.09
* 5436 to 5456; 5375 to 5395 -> 1.12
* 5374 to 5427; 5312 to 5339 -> 0.96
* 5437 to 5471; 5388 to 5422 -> 1.12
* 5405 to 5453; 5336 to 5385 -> 1.03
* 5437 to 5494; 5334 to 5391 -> 1.09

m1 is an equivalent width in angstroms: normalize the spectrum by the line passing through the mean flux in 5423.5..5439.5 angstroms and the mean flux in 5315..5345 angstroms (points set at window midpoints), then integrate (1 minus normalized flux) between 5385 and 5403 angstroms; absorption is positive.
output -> 0.5 angstroms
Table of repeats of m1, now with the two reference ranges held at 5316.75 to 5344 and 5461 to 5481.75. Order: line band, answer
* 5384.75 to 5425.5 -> 2.9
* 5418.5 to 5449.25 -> 1.0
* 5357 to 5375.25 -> 0.4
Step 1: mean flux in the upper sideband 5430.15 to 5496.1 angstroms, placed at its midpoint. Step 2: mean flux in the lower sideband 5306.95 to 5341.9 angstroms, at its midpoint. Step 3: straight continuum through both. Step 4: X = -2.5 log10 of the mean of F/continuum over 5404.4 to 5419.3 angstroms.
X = 0.11 mag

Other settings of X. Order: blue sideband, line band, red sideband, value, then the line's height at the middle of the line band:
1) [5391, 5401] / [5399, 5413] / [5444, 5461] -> 0.071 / 50.2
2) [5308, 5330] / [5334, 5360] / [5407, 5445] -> 0.059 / 48.2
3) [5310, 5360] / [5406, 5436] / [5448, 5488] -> 0.064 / 47.8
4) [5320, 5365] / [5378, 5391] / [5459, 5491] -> 0.096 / 46.6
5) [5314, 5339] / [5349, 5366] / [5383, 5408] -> 0.040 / 47.5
